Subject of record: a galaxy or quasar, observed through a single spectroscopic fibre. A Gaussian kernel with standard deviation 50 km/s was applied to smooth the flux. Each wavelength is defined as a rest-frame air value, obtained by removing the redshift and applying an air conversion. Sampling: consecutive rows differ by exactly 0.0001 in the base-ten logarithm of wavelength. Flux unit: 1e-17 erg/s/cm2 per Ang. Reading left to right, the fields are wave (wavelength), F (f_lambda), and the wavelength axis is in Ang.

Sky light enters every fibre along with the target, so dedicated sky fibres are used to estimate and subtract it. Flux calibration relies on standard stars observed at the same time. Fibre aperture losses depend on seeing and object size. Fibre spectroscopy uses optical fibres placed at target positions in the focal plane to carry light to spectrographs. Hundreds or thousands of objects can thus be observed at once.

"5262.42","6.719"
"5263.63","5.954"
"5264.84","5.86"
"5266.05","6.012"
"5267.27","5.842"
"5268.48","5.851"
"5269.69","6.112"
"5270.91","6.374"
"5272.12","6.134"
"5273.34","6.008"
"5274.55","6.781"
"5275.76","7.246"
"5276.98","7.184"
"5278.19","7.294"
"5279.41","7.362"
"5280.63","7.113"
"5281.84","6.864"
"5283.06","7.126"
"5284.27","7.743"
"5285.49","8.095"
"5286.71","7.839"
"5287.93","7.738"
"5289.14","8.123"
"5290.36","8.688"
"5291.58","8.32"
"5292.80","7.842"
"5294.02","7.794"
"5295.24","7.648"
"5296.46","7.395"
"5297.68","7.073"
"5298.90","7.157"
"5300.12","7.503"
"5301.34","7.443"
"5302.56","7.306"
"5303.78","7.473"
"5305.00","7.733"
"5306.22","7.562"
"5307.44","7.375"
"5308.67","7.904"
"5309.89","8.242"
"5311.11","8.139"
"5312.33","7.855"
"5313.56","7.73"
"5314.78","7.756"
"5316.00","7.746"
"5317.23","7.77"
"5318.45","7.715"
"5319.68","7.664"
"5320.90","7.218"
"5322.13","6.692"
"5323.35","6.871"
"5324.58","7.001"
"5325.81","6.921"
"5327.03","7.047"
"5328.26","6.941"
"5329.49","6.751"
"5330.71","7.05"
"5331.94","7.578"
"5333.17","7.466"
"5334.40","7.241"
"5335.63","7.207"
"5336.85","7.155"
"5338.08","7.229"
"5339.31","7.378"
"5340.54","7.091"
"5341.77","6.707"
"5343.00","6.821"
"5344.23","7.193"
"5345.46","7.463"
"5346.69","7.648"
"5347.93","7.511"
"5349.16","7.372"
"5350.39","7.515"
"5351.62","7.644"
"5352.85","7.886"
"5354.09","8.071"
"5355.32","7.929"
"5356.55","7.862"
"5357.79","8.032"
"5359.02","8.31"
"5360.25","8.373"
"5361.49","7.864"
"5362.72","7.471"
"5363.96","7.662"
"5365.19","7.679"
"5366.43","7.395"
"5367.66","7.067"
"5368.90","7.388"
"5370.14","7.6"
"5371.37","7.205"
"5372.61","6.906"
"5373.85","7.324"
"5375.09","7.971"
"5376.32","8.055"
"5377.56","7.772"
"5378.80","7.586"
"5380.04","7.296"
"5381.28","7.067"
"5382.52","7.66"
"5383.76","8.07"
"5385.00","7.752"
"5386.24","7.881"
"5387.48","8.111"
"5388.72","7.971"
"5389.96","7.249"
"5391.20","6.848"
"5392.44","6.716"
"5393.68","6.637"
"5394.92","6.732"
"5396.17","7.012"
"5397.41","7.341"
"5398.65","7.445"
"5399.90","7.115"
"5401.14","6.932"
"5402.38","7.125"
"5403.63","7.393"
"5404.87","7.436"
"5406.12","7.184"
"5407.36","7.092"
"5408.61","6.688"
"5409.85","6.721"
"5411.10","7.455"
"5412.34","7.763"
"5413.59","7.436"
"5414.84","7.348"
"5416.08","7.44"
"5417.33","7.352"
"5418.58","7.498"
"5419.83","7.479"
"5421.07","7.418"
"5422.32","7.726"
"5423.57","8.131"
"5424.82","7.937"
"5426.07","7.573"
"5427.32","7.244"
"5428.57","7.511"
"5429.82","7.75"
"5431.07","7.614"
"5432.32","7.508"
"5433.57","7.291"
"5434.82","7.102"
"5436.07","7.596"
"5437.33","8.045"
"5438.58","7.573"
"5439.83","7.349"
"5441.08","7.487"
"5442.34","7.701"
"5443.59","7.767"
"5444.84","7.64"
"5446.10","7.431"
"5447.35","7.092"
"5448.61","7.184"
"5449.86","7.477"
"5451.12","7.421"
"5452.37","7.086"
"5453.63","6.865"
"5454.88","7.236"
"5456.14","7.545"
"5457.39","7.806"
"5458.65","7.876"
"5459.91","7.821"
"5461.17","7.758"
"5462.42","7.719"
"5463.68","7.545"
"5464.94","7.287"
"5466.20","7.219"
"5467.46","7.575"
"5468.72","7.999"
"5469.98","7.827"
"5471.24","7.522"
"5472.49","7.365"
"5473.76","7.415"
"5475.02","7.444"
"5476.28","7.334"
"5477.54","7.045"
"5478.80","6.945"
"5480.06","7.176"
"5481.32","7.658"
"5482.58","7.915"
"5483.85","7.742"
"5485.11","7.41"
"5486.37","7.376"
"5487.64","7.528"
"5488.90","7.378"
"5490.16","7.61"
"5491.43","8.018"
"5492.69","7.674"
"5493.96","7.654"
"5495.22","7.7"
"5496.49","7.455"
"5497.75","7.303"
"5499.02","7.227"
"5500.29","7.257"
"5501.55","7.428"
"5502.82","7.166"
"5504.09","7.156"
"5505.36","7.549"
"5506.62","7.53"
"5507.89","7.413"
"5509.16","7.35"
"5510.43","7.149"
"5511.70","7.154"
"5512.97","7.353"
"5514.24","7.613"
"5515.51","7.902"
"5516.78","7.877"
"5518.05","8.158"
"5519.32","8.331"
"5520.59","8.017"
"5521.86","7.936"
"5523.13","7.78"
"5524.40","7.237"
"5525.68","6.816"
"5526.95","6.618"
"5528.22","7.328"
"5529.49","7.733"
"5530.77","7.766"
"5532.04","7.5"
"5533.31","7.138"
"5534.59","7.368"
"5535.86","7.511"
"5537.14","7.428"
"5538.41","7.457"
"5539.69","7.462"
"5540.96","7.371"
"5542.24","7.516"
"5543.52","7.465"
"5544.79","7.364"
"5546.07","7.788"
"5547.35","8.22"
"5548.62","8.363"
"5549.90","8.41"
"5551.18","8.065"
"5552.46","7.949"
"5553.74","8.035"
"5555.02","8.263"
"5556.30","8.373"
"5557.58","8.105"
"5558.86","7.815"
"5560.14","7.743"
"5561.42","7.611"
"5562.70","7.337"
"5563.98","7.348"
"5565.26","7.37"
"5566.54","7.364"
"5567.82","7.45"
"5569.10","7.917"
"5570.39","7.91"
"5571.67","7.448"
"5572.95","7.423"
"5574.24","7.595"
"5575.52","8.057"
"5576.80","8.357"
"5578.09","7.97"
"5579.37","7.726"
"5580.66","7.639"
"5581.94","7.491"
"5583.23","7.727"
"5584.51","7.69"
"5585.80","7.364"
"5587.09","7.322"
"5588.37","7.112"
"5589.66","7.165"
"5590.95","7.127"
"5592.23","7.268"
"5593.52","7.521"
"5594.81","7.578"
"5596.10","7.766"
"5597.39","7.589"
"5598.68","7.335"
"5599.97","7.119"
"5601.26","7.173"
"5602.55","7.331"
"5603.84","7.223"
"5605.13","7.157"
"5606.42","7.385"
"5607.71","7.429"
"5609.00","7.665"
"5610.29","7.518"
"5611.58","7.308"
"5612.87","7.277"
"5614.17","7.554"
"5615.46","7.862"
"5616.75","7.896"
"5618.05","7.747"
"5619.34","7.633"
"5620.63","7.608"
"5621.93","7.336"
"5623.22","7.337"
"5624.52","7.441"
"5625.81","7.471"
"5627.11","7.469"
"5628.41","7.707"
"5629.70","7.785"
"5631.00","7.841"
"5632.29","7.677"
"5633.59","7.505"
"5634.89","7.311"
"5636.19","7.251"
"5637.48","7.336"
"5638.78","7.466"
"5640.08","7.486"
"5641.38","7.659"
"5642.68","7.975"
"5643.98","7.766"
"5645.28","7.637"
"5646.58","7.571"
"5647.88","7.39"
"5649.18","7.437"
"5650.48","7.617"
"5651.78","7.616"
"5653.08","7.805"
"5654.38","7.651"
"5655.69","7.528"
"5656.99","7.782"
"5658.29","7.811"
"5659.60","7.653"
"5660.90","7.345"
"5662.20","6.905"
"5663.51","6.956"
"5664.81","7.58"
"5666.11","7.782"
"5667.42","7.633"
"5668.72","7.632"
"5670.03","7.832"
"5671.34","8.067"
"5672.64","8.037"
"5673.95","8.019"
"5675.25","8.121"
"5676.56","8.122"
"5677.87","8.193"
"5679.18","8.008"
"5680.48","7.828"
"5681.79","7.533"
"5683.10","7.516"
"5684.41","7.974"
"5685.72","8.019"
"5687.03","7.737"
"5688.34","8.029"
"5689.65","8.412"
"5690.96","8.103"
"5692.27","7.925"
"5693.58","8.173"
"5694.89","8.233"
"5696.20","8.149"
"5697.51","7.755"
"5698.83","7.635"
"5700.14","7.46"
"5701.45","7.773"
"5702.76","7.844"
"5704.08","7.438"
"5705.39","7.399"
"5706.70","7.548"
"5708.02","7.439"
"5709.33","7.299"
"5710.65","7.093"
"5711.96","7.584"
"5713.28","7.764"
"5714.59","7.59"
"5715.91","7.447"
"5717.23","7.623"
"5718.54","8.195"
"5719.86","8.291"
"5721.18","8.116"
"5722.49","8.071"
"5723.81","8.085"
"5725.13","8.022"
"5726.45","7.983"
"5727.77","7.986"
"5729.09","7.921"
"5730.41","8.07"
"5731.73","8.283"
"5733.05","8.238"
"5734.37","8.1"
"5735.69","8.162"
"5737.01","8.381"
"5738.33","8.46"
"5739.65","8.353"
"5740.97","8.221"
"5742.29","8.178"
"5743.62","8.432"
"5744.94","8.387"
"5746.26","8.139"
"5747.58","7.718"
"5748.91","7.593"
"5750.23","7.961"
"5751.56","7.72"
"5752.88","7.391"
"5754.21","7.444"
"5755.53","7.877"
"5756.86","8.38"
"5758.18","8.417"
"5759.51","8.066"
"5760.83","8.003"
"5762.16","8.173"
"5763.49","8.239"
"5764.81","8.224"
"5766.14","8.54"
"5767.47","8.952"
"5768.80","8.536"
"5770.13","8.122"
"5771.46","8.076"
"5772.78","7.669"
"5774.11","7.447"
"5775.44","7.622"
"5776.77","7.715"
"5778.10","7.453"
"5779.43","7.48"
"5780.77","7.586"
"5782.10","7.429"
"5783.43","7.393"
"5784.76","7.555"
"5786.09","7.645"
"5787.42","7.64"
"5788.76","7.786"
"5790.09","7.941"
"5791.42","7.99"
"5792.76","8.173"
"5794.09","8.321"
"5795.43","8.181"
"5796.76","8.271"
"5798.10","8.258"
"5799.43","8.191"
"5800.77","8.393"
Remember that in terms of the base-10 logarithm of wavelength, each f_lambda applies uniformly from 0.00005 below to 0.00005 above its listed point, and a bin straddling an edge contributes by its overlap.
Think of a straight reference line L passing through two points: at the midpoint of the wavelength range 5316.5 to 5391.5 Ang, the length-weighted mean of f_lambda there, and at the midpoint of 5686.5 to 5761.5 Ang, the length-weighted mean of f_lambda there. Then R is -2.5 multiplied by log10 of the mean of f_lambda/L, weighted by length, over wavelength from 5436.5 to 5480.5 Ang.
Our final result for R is 0.02 mag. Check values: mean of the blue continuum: 7.46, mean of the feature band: 7.47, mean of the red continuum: 7.93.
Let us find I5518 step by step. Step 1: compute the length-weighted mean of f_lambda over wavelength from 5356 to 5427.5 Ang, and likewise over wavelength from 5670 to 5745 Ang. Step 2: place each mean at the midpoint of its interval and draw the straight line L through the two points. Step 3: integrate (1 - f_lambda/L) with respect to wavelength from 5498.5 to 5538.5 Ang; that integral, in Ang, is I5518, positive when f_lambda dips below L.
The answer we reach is 0.9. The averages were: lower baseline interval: 7.46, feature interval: 7.48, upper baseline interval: 7.94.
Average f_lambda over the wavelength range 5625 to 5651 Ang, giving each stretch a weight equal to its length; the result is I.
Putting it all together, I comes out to 7.57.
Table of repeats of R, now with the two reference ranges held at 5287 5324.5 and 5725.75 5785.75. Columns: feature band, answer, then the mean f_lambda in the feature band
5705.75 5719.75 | 0.05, 7.58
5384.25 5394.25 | 0.04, 7.41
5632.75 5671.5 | 0.05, 7.56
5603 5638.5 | 0.05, 7.51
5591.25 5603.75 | 0.07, 7.39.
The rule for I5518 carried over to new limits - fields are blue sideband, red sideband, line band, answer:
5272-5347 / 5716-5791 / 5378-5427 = 0.9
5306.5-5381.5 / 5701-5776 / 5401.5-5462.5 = 1.1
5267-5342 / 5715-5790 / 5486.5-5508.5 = 0.4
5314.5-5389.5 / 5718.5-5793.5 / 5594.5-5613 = 1.0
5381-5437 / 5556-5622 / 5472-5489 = 0.1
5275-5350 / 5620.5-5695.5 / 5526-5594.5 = 0.0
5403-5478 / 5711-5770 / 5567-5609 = 1.4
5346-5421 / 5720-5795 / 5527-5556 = 0.0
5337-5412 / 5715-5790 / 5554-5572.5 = 0.0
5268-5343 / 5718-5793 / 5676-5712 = 0.5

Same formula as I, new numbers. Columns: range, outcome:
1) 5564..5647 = 7.53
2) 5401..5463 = 7.46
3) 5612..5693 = 7.68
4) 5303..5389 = 7.52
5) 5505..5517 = 7.47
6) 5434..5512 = 7.47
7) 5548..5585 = 7.81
